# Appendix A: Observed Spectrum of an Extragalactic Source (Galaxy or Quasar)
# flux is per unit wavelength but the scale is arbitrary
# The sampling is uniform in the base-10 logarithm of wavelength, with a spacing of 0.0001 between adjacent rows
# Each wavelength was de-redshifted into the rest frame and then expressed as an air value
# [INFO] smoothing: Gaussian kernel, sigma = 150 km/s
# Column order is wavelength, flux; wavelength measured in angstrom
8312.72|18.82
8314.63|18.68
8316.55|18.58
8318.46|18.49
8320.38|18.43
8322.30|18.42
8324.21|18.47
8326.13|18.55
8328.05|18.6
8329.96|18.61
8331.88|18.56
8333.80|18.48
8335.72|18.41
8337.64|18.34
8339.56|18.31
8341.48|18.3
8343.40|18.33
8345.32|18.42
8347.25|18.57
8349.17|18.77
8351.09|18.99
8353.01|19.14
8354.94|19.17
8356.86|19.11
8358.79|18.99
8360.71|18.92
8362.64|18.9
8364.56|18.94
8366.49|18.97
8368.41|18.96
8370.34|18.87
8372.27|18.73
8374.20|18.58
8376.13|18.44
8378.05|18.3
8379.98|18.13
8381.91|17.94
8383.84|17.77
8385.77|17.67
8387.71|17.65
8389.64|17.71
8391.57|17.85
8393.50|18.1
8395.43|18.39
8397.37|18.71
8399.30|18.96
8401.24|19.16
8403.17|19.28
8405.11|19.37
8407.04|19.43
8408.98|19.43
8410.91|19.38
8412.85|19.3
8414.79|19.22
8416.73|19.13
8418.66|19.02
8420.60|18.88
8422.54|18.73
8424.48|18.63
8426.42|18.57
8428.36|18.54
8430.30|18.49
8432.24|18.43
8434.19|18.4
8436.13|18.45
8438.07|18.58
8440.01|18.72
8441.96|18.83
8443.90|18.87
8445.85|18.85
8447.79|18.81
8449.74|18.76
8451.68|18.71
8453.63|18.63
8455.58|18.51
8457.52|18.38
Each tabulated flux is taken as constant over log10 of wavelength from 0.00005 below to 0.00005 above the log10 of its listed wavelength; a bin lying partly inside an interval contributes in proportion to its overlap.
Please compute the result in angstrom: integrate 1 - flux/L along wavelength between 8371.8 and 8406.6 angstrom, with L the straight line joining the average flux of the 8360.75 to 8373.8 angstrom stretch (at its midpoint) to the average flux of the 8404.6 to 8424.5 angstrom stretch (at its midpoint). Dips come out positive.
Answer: 1.1 angstrom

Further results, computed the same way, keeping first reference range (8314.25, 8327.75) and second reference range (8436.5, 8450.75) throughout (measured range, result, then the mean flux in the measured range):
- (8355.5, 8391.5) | 0.3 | 18.5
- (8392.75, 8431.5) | -0.5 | 18.9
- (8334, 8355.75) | -0.1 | 18.6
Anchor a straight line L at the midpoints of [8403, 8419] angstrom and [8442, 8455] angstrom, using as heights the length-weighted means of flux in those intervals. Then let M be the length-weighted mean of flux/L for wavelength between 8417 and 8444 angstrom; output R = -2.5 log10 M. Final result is 0.02 mag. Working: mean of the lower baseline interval 19.3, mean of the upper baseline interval 18.8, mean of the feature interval 18.7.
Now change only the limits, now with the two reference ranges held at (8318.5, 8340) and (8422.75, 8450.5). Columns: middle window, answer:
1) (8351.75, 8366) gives -0.03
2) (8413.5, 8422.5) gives -0.02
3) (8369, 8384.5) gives 0.01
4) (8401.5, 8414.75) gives -0.04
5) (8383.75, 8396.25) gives 0.04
